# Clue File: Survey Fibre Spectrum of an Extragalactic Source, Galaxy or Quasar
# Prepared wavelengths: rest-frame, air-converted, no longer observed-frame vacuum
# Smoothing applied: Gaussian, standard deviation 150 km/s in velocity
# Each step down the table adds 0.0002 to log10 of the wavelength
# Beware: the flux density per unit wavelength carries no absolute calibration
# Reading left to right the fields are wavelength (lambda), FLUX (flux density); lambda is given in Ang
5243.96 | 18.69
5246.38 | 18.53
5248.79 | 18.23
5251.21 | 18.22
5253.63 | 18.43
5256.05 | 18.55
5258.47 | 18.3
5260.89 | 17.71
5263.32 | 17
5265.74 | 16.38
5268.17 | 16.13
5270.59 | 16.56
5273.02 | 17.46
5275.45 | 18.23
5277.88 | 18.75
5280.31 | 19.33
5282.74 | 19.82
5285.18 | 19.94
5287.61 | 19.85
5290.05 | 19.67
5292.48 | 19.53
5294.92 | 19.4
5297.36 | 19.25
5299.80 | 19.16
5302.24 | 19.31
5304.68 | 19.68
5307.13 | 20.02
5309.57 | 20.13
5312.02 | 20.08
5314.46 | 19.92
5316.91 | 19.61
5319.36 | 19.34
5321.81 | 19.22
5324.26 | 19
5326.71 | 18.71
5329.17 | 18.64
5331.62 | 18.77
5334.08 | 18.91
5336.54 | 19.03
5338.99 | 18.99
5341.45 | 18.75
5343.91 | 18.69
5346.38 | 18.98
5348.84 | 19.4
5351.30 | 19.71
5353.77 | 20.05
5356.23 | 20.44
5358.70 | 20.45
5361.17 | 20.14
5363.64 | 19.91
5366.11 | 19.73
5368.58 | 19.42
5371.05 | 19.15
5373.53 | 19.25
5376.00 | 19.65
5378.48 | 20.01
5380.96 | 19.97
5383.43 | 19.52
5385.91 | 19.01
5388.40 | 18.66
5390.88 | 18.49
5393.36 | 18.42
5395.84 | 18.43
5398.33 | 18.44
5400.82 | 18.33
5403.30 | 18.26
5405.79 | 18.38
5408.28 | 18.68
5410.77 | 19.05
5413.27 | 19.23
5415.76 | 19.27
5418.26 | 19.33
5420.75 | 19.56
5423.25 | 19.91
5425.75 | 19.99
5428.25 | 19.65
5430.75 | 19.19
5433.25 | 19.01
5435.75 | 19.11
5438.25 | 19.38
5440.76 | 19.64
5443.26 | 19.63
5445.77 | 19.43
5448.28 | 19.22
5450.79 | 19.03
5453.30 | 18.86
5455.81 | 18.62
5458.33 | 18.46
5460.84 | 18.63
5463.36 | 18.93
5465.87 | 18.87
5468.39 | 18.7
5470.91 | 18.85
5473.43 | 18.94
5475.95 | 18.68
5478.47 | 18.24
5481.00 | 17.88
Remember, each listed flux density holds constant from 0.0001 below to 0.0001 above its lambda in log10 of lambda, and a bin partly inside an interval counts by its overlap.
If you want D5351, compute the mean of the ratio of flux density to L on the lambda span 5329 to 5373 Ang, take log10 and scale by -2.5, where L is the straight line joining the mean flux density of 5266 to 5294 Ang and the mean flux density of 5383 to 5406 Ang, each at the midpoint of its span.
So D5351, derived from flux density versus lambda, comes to -0.05 mag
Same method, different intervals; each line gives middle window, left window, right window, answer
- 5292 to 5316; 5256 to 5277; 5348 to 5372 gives -0.07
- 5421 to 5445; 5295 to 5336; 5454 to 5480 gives -0.04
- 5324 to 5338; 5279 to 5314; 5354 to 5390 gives 0.05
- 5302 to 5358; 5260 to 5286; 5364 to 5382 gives -0.03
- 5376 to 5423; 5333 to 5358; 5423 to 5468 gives 0.01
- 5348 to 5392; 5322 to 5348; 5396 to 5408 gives -0.06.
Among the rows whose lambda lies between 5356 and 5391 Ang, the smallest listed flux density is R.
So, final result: 18.49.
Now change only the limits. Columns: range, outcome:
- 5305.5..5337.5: 18.64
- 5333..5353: 18.69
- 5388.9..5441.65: 18.26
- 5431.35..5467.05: 18.46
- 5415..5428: 19.27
